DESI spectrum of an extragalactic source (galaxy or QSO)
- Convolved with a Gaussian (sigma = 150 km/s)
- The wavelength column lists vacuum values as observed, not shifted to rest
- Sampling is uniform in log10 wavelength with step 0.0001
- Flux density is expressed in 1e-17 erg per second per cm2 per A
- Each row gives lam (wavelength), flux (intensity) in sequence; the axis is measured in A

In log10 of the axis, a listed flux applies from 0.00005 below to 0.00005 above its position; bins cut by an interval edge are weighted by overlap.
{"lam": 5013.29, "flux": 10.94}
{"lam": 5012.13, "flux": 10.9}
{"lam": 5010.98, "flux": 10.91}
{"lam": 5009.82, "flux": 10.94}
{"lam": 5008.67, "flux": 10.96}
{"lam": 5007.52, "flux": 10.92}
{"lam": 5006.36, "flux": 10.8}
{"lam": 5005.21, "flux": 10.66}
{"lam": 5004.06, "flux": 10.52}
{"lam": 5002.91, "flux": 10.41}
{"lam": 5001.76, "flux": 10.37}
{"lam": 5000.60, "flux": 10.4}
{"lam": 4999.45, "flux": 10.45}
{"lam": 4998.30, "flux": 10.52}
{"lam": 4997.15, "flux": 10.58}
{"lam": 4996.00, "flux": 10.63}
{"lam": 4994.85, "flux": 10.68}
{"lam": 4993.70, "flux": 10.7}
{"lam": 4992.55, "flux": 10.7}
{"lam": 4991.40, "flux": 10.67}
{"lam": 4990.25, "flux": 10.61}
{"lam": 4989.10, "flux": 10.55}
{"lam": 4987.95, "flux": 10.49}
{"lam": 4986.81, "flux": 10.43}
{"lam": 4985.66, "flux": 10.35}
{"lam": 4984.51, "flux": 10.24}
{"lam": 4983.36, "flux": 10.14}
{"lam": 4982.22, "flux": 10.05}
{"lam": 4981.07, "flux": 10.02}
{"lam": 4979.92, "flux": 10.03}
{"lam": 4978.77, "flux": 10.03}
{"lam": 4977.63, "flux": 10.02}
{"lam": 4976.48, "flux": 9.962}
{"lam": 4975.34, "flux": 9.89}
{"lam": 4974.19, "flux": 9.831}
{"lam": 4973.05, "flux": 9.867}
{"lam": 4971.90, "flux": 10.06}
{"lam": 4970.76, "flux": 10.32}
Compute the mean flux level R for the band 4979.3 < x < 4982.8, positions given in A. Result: 10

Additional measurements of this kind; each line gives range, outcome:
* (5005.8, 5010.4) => 10.9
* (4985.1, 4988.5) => 10.4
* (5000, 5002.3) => 10.4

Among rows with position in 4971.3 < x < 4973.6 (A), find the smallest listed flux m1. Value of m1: 9.867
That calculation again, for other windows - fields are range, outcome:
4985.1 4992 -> 10.35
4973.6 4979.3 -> 9.831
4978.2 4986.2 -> 10.02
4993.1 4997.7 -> 10.58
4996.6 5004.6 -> 10.37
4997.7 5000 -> 10.45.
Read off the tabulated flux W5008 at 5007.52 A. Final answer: 10.92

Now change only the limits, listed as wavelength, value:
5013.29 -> 10.94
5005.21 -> 10.66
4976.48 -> 9.962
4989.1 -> 10.55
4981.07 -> 10.02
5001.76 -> 10.37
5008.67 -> 10.96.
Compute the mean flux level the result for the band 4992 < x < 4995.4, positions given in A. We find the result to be 10.7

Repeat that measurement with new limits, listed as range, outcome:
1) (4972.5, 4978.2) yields 9.92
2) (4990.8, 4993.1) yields 10.7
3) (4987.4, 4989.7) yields 10.5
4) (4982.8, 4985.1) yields 10.2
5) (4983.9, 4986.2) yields 10.3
